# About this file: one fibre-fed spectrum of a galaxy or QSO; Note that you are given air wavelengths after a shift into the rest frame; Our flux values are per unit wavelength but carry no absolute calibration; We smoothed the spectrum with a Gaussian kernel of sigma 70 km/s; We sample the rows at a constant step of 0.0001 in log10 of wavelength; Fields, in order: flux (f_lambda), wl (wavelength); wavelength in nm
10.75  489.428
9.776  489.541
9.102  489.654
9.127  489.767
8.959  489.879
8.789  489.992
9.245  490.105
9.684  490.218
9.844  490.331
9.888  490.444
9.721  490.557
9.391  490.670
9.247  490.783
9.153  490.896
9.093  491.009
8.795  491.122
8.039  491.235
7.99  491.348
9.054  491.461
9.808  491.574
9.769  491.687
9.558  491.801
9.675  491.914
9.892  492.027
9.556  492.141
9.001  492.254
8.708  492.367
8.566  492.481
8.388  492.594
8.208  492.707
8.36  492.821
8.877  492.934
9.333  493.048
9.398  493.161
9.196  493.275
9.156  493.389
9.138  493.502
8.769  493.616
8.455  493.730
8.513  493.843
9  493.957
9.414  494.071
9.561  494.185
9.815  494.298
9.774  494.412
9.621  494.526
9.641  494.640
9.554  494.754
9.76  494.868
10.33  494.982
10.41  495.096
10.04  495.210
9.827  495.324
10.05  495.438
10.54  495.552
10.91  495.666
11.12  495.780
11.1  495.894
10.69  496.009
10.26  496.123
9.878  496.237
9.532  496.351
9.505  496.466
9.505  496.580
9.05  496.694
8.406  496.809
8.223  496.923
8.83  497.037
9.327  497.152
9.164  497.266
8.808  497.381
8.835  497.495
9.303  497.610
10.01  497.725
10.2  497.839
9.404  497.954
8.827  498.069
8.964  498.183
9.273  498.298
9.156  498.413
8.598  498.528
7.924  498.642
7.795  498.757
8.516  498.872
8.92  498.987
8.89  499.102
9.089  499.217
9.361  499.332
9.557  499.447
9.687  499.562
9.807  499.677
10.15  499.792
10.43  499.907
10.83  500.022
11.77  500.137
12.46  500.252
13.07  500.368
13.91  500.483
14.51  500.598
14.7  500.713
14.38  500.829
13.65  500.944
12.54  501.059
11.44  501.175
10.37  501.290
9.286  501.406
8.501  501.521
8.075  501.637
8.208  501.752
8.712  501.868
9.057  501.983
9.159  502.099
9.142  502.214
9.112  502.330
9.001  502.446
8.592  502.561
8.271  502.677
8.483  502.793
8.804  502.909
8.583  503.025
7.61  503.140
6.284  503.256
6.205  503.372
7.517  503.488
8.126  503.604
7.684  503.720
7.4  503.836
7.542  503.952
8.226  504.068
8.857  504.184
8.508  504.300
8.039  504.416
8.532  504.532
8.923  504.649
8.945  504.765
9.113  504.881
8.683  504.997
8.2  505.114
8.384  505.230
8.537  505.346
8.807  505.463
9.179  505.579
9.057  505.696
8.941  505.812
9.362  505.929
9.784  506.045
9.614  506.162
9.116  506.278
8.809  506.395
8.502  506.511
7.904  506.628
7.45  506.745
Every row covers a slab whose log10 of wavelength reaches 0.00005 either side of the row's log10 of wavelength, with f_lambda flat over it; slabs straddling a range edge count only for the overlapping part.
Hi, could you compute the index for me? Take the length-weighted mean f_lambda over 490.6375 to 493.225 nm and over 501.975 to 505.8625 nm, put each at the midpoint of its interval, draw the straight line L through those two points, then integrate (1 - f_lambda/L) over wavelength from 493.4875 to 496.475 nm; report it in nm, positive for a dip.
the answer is -0.33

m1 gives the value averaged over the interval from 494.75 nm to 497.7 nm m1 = 9.73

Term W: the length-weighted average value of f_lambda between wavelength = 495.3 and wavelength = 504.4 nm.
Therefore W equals 9.56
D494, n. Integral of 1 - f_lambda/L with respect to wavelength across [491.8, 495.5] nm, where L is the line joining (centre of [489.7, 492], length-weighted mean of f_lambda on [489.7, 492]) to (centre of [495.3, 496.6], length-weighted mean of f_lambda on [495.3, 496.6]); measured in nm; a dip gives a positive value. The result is 0.19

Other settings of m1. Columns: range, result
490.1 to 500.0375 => 9.37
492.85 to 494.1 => 9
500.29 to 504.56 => 9.48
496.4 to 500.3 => 9.36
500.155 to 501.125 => 13.6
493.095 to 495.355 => 9.46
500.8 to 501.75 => 10.8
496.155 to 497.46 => 9.13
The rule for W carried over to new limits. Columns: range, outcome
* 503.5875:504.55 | 8.09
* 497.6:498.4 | 9.41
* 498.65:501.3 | 11.1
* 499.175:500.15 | 10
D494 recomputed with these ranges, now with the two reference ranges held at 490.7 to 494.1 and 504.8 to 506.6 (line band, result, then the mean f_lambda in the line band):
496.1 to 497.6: -0.03 nm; 9.16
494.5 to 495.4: -0.09 nm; 9.91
